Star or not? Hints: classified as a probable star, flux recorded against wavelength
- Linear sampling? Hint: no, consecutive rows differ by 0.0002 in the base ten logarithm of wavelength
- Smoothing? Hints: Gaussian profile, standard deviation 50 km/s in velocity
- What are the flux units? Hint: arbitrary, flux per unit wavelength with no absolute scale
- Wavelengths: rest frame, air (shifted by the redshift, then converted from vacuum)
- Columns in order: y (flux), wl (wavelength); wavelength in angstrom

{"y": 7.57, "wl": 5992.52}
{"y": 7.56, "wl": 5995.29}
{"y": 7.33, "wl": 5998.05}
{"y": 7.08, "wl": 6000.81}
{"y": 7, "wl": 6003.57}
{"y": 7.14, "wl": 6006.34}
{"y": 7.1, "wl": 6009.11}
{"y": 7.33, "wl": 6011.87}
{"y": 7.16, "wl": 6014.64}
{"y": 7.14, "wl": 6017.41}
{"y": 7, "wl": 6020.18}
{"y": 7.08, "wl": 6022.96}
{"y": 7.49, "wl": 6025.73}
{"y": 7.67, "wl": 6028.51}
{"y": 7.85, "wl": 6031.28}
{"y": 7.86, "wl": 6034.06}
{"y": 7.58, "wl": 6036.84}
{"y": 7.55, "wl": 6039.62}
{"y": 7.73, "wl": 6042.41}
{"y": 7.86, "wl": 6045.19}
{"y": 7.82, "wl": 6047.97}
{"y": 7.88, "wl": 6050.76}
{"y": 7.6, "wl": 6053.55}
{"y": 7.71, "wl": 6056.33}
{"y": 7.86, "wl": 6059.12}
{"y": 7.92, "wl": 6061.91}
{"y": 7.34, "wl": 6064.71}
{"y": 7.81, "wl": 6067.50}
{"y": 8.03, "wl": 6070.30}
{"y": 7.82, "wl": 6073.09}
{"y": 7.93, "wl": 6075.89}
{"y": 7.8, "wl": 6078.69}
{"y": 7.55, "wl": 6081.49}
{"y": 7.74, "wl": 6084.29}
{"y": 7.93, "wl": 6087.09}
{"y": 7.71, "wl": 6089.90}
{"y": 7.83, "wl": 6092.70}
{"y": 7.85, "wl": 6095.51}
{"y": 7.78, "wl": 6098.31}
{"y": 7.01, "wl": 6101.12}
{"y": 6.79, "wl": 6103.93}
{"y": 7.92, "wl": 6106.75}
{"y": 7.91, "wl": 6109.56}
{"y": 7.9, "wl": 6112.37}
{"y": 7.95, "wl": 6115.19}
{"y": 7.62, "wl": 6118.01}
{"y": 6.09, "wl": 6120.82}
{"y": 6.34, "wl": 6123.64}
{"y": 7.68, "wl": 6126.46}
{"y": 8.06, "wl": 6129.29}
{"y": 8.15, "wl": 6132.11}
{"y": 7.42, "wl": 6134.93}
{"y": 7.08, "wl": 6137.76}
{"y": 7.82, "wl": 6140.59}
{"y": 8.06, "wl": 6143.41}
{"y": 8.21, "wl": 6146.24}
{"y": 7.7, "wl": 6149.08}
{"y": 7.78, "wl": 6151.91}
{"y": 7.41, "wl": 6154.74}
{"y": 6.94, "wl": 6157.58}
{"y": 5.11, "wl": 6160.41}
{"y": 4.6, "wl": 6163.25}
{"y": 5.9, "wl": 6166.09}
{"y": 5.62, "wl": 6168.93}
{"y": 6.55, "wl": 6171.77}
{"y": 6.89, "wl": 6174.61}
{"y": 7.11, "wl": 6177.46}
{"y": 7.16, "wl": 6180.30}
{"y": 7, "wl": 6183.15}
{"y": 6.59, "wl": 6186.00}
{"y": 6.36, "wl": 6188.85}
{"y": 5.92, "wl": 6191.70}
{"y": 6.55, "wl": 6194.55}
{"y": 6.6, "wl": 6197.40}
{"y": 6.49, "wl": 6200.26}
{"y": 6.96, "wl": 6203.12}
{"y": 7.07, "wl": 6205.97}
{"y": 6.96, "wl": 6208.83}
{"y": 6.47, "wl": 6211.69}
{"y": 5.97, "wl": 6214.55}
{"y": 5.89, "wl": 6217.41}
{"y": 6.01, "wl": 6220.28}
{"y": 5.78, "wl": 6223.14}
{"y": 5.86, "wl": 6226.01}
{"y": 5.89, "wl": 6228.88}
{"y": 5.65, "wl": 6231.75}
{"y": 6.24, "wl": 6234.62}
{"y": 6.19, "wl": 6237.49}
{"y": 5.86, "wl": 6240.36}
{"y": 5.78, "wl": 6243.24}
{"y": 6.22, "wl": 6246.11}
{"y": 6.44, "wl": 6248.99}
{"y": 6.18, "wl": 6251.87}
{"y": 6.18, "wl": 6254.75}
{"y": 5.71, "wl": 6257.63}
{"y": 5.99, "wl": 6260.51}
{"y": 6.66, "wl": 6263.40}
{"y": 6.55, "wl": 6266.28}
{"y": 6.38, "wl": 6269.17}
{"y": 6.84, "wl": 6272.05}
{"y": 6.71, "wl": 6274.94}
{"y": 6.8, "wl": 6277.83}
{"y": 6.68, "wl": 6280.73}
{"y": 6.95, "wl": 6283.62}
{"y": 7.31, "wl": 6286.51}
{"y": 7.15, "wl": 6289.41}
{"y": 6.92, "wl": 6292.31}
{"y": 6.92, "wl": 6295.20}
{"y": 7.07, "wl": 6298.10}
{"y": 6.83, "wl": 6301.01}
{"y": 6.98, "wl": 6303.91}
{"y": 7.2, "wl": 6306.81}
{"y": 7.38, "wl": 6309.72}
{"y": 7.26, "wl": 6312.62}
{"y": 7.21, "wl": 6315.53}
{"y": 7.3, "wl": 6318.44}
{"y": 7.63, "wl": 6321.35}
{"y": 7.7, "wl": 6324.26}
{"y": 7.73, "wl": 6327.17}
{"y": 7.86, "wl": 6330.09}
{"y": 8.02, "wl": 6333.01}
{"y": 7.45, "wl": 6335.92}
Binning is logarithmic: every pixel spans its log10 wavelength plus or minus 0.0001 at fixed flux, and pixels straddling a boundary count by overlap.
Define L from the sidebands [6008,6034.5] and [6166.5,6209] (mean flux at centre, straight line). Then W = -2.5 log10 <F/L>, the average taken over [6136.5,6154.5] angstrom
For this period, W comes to -0.14 mag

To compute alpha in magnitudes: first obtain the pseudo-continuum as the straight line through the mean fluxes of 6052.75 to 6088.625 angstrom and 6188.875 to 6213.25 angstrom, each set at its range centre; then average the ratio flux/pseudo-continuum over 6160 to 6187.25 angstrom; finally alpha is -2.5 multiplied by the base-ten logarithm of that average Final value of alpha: 0.09 mag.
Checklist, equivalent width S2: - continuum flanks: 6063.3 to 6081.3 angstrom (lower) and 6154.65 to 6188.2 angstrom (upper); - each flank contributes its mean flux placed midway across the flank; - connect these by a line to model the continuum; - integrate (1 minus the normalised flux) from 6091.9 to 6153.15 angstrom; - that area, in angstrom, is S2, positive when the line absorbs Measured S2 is -4.7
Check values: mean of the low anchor 7.77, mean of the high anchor 6.37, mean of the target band 7.59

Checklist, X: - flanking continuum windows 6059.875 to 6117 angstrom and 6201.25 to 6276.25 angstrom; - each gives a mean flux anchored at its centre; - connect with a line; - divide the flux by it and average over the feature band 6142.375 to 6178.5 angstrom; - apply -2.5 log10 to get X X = 0.045 mag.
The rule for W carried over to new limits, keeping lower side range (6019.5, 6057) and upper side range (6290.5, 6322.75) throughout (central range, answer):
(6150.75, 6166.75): 0.180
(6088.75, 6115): -0.019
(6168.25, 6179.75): 0.114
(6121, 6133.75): 0.008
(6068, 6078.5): -0.047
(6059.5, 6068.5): -0.017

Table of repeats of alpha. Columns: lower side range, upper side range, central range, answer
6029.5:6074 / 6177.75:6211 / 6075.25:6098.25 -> -0.041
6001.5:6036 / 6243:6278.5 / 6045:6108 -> -0.092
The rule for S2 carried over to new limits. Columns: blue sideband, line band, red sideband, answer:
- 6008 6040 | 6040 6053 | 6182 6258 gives -0.9 angstrom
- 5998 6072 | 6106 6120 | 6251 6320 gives -0.9 angstrom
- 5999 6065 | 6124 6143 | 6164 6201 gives -2.3 angstrom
